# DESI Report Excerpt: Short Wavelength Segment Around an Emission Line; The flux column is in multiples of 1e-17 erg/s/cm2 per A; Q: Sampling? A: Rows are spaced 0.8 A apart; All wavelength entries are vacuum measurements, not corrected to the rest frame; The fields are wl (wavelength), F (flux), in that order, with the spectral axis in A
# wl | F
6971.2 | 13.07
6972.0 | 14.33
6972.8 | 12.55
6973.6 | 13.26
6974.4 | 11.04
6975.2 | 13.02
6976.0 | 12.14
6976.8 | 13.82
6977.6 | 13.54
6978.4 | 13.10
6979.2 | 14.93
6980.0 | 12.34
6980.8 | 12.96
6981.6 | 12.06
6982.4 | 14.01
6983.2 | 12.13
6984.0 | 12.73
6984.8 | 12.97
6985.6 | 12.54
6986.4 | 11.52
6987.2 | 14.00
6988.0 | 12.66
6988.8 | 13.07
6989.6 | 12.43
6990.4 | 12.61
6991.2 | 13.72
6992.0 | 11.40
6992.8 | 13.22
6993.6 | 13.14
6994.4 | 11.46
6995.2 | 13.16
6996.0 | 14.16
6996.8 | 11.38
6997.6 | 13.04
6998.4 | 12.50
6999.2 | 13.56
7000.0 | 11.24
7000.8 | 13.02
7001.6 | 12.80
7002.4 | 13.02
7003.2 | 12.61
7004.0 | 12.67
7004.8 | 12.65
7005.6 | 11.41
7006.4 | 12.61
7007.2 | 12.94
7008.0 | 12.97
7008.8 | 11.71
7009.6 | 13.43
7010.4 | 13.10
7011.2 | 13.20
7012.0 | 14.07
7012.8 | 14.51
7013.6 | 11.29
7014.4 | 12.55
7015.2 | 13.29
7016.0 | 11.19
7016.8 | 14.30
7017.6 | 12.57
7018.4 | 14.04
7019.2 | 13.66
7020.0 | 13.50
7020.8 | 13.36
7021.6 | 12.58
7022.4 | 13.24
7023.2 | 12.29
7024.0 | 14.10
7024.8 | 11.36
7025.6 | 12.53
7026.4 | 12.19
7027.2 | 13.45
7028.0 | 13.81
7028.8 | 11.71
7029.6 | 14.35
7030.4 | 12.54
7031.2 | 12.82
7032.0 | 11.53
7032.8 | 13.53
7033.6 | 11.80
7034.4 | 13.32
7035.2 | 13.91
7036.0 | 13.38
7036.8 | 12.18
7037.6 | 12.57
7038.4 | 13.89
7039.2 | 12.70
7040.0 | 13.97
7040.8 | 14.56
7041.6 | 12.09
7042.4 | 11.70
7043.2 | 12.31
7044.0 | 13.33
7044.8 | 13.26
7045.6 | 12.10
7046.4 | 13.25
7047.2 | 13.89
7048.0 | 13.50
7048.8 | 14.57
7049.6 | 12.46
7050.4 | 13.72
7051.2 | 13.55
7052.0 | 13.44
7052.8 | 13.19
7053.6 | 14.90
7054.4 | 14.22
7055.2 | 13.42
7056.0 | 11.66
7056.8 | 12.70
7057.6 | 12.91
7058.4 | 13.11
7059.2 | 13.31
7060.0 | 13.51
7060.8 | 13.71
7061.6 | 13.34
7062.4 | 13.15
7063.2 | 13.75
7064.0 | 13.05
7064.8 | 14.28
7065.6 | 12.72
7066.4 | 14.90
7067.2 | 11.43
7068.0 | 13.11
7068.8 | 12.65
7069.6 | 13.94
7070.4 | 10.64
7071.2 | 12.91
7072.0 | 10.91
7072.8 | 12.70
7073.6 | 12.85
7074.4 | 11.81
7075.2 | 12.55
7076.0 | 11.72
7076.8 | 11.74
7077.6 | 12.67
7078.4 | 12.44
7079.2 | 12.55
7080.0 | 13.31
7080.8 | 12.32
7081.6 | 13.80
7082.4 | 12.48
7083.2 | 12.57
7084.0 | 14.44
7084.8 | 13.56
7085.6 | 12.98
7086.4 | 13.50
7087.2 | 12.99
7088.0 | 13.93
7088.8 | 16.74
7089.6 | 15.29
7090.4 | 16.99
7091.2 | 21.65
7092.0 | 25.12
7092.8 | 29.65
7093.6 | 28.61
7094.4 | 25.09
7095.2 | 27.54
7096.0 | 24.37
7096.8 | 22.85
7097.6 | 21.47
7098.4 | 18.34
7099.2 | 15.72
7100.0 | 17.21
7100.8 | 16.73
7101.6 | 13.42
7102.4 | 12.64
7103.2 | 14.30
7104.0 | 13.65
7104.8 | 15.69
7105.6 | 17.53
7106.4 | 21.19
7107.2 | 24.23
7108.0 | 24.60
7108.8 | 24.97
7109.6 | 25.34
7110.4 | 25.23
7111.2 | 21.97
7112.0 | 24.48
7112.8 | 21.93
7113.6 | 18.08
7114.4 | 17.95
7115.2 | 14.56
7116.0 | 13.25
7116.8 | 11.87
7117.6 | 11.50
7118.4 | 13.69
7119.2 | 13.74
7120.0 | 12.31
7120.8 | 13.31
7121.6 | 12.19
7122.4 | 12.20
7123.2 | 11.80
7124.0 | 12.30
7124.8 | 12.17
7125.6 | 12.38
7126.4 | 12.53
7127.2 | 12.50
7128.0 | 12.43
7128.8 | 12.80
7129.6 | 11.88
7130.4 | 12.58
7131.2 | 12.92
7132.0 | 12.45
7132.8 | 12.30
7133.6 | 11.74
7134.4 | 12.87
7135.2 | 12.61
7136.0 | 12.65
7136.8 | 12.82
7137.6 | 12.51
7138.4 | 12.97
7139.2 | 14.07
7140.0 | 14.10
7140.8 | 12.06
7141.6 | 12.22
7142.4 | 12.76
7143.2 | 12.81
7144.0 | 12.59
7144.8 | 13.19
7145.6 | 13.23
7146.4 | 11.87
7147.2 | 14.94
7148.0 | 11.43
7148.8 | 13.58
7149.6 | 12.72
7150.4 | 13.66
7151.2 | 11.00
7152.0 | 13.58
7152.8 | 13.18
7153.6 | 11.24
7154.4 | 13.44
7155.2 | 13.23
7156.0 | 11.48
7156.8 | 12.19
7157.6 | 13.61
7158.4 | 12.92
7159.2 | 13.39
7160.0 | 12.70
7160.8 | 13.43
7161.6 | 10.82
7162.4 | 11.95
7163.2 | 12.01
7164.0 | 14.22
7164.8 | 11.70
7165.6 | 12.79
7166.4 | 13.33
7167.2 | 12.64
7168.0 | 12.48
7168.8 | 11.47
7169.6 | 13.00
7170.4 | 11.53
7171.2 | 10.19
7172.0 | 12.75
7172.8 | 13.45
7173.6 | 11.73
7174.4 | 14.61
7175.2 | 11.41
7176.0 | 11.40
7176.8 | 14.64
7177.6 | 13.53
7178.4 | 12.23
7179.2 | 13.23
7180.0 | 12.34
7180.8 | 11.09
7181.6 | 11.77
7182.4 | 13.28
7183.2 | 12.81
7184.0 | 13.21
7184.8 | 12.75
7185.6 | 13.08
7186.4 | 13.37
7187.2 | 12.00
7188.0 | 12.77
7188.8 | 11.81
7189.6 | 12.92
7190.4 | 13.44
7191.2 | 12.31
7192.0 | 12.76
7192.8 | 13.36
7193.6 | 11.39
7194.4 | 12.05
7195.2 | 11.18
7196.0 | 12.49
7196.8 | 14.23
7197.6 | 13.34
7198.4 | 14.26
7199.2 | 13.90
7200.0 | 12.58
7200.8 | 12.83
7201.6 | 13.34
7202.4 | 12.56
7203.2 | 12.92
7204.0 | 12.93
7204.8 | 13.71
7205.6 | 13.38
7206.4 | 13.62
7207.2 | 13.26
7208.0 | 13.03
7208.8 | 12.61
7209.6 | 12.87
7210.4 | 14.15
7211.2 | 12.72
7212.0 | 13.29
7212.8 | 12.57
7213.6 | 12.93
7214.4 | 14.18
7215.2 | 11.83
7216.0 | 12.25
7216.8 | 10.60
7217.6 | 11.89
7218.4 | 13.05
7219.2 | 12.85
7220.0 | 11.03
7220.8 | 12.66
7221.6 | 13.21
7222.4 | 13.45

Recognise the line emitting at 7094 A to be [S II]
